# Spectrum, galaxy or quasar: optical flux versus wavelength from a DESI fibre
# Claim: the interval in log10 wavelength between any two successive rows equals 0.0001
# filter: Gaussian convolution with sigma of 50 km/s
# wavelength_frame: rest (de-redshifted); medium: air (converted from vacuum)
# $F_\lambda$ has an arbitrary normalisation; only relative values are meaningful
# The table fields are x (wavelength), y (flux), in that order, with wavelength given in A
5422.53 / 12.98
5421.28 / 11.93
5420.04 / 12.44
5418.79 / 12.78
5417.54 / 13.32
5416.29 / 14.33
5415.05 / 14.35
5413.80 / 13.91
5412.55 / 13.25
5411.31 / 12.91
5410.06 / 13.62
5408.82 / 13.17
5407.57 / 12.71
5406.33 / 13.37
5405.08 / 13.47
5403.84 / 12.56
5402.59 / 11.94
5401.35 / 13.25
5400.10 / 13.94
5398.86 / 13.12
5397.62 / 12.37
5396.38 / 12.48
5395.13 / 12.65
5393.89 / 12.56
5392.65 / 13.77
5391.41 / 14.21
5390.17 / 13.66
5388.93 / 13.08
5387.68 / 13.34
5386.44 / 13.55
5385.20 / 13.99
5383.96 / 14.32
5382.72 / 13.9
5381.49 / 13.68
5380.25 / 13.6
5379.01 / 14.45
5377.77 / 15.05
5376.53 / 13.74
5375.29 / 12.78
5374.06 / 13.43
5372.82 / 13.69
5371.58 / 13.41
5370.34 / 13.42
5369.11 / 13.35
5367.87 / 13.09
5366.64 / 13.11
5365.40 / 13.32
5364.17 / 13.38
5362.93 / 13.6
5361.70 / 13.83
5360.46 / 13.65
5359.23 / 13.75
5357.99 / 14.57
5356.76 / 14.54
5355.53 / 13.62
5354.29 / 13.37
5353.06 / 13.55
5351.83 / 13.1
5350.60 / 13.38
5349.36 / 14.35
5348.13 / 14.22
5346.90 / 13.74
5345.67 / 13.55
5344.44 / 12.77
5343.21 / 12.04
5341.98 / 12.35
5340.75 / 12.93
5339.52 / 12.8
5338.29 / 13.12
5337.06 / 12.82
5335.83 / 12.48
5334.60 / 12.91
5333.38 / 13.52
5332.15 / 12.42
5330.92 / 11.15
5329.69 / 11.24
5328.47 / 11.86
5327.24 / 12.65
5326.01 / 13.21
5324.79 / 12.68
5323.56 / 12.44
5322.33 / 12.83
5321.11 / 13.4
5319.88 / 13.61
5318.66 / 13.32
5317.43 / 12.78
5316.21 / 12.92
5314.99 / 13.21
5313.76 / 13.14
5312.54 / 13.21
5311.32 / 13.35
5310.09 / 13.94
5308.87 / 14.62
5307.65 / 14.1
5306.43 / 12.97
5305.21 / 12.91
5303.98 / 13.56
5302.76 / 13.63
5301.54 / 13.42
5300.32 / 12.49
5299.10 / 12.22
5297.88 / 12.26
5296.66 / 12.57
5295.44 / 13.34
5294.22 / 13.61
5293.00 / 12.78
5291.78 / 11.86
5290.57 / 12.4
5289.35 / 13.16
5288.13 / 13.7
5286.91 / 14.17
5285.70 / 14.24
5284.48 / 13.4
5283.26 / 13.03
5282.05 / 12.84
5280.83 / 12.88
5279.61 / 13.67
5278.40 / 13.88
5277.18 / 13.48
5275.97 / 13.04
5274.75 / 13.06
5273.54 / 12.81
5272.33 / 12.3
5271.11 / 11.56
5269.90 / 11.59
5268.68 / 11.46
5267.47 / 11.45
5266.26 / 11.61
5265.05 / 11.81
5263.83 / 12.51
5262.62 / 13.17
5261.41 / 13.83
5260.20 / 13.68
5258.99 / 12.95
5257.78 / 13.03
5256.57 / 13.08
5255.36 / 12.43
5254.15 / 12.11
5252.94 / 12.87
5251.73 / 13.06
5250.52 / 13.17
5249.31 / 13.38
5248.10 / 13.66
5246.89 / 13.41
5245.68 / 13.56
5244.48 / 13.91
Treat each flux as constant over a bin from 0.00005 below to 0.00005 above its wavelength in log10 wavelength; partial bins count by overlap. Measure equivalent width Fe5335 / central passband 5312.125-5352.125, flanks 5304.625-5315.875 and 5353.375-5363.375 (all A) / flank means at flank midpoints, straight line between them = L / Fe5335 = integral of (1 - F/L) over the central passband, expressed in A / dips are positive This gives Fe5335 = 2.2 A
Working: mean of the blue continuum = 13.5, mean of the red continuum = 13.9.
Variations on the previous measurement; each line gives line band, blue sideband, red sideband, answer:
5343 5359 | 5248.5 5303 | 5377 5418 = -0.5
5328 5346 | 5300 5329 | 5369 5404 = 1.0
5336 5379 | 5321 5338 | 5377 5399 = -1.4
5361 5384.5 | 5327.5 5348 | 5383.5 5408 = -1.2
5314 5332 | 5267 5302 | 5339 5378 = 0.7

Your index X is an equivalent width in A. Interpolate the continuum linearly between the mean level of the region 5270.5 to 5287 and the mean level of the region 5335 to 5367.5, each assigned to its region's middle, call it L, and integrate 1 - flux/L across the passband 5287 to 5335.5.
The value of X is 1.0 A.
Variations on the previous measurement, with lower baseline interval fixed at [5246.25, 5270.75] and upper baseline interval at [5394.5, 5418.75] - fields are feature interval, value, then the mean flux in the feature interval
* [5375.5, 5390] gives -0.8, 13.8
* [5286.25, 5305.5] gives -0.3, 13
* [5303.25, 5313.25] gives -0.6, 13.6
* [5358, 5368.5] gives -0.4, 13.5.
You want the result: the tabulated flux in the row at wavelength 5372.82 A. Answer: 13.69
